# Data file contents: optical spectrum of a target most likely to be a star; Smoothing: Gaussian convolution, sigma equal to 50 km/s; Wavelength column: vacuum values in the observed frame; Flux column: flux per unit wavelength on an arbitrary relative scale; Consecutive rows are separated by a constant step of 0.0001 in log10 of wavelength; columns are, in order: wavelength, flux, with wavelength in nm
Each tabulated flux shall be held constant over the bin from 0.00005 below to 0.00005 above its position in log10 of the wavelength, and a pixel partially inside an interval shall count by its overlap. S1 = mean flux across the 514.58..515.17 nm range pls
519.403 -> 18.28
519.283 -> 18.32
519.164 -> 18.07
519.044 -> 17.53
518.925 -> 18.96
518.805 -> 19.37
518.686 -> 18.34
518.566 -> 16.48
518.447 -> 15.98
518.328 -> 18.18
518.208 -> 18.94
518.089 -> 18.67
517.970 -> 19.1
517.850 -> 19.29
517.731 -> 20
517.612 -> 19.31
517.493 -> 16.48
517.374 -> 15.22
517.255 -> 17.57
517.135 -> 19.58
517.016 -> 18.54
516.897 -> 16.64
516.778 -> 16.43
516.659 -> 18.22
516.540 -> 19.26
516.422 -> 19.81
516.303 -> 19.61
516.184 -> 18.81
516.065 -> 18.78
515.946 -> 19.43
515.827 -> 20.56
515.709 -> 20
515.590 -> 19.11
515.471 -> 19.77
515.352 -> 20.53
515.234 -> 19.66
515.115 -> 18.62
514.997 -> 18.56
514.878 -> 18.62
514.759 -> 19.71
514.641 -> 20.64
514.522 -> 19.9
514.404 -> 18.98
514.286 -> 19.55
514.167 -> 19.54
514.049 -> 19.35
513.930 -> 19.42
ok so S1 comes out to 19.2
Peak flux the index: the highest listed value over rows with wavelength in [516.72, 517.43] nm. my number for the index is 19.58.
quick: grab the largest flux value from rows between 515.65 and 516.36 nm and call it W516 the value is 20.56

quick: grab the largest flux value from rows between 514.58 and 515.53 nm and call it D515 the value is 20.64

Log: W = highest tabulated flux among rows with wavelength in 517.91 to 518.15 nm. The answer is 19.1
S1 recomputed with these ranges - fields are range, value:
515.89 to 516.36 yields 19.1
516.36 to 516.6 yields 19.6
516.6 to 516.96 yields 17.1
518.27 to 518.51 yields 17.1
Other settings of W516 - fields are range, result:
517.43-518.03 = 20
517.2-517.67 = 19.31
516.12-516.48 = 19.81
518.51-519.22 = 19.37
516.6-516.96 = 18.22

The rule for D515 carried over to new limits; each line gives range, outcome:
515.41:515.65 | 19.77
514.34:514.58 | 19.9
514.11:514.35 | 19.55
